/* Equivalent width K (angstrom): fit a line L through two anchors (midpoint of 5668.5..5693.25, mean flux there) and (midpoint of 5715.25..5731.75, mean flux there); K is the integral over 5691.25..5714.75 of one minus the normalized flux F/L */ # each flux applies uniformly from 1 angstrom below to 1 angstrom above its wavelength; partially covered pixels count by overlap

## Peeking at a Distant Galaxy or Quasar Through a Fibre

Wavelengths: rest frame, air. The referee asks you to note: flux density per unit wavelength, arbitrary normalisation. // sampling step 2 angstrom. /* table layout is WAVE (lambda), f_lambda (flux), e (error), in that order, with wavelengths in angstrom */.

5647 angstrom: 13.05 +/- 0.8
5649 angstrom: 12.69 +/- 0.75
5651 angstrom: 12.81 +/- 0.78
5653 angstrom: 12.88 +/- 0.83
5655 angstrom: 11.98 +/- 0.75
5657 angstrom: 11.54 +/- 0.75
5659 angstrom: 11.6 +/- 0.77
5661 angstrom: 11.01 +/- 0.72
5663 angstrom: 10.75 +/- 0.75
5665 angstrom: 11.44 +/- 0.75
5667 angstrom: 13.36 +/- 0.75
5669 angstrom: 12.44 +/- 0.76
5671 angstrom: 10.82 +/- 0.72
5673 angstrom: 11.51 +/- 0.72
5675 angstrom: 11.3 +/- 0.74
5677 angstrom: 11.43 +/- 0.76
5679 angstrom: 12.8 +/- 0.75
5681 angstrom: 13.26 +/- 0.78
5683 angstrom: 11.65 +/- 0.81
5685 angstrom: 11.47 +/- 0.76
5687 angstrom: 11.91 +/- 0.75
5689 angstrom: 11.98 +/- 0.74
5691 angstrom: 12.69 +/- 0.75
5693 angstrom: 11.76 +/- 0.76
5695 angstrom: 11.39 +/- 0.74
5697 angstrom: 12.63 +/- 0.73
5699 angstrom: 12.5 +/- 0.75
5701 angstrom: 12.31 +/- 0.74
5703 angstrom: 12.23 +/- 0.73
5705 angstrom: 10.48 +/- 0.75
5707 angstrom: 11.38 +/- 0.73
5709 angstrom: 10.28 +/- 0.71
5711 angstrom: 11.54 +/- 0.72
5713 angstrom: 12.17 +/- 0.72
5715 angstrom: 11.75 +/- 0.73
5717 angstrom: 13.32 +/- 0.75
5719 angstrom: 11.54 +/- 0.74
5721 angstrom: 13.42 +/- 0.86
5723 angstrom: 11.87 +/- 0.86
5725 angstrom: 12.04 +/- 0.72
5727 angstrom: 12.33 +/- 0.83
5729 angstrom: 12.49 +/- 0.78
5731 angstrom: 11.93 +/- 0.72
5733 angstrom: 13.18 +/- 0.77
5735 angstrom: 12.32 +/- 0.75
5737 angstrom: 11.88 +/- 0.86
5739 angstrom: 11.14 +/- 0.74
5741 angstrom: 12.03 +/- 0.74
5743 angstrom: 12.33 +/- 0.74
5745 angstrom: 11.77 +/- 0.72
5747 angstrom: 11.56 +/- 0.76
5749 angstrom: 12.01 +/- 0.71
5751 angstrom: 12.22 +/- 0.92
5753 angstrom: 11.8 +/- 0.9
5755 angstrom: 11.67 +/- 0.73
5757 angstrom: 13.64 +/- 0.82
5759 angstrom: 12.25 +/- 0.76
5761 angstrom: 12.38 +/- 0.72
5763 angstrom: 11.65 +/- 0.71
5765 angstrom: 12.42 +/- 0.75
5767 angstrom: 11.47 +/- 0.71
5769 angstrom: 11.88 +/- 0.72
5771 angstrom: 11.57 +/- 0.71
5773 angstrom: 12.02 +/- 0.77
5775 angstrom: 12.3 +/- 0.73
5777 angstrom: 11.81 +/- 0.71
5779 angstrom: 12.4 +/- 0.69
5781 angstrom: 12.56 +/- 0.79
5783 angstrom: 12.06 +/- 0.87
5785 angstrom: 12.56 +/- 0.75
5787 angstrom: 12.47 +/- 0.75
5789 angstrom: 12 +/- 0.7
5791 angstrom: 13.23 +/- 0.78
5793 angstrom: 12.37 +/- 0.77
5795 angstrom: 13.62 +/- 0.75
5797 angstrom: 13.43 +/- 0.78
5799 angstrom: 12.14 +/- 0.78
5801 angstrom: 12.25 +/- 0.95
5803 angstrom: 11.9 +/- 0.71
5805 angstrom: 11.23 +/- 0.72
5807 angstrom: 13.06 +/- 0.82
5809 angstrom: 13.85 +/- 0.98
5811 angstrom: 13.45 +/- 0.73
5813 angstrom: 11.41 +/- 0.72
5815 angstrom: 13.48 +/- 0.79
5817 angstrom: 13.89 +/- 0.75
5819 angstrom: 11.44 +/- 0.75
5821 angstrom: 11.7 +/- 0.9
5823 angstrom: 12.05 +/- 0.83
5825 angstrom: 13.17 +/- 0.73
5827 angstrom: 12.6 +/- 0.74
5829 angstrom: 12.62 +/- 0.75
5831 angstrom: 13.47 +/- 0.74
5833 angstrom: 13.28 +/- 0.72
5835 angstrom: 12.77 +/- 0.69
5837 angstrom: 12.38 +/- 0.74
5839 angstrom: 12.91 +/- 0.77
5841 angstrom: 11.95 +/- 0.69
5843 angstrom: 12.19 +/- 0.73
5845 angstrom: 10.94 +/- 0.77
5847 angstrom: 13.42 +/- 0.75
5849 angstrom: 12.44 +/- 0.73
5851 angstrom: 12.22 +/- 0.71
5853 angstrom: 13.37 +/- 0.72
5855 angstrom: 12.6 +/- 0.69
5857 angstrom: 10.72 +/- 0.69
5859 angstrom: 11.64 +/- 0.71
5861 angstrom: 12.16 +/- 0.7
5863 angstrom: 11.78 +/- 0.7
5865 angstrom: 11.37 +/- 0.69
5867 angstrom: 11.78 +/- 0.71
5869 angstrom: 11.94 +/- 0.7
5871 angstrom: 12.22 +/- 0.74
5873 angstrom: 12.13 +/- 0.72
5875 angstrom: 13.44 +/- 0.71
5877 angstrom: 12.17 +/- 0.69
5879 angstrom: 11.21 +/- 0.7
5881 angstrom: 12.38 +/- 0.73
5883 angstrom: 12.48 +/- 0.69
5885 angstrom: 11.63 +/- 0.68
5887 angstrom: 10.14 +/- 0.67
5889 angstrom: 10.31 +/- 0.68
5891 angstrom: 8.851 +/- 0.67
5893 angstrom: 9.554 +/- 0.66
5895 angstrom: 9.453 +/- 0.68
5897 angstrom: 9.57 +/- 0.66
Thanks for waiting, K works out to 0.8 angstrom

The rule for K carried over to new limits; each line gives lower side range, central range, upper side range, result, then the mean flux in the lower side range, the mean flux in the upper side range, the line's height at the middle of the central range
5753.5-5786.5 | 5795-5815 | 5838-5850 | -0.6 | 12.2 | 12.3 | 12.2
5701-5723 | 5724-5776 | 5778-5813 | 0.4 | 11.8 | 12.6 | 12.2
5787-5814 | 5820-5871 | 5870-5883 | 0.5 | 12.6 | 12.3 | 12.4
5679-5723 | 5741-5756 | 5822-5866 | 0.3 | 12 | 12.4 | 12.1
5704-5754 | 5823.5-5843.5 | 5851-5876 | -1.1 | 12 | 12.1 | 12.1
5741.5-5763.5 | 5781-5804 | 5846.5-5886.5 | -0.8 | 12.1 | 12.1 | 12.1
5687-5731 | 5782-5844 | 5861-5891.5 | -4.3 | 12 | 11.7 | 11.8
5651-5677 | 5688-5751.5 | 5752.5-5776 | -0.4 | 11.8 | 12.1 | 11.9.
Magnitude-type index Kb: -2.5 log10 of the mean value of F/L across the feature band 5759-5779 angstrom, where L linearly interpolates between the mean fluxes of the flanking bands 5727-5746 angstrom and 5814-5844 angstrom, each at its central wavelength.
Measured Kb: 0.03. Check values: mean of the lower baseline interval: 12.1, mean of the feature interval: 12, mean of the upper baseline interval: 12.7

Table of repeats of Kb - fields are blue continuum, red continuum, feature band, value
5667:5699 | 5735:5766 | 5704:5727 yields 0.02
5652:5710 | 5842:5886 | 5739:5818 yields -0.03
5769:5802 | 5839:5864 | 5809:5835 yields -0.04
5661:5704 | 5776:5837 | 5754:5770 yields 0.02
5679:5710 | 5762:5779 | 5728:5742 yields -0.02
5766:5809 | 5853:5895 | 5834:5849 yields -0.05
